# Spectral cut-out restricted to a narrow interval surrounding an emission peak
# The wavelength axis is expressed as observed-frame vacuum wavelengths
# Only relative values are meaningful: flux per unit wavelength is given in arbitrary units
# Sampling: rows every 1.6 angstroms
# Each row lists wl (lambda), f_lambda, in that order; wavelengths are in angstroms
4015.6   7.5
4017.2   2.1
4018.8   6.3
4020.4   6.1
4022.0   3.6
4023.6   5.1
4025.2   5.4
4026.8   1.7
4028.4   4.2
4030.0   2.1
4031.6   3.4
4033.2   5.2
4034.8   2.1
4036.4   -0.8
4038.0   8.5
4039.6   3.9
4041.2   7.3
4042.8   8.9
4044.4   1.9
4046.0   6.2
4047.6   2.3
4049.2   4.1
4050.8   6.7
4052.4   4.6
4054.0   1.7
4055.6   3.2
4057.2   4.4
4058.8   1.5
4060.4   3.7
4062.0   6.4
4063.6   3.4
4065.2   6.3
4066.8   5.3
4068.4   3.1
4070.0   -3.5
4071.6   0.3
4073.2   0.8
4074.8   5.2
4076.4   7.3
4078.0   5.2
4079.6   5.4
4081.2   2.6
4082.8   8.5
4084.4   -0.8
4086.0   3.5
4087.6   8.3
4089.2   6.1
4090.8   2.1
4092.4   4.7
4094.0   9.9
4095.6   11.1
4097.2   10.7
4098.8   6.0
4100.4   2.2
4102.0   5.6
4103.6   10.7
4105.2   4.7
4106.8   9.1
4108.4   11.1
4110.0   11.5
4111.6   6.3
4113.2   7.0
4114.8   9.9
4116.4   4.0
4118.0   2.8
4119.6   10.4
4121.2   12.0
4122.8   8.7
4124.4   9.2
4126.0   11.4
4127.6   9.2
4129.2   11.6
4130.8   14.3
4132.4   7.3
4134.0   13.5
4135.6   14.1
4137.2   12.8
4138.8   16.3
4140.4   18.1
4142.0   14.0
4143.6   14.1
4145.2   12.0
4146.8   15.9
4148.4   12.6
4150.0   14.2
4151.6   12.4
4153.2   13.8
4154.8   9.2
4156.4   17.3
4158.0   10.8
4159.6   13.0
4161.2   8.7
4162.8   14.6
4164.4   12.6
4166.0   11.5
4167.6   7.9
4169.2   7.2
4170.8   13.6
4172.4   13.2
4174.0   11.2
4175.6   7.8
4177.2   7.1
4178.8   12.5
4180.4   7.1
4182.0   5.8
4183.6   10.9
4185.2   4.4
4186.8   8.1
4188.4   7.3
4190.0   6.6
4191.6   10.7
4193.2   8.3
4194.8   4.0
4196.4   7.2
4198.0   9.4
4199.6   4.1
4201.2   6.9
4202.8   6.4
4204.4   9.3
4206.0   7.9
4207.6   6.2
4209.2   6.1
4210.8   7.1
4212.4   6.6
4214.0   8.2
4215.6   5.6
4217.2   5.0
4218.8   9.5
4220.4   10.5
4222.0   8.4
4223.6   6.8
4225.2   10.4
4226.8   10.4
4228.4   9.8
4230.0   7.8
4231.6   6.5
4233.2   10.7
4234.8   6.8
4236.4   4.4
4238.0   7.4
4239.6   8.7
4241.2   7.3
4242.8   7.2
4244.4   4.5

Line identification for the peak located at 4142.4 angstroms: Lyman alpha 1216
